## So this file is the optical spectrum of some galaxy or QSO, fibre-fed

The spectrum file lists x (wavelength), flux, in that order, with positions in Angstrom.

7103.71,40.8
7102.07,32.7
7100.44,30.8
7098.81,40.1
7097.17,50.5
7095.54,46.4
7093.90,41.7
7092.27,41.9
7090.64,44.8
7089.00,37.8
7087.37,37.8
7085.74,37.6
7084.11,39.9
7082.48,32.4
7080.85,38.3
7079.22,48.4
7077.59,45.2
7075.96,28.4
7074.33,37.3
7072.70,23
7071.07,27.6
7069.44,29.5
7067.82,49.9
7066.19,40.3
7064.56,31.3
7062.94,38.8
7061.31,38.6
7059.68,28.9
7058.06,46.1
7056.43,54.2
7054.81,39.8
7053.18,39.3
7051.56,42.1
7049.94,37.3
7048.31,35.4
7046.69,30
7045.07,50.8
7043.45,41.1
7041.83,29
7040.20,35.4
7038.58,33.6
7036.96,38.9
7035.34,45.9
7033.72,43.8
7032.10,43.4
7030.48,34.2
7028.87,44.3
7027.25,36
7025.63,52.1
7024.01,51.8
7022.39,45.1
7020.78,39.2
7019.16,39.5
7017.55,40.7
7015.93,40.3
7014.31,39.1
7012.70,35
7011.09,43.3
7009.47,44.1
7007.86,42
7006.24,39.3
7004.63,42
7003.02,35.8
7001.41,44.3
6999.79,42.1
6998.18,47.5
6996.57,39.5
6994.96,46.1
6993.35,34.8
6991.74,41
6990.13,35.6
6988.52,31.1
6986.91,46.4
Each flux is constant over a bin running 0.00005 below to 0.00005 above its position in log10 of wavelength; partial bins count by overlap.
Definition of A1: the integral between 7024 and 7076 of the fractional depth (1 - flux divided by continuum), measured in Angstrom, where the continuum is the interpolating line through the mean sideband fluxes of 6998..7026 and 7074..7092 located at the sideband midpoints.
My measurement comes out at 2.36 Angstrom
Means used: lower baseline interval 42.1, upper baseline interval 39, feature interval 38.7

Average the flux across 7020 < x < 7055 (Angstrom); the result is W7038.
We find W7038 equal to 40.4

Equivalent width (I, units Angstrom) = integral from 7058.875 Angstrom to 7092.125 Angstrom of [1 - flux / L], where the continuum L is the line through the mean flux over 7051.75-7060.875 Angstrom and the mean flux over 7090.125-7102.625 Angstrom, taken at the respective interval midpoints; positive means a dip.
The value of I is 3.6 Angstrom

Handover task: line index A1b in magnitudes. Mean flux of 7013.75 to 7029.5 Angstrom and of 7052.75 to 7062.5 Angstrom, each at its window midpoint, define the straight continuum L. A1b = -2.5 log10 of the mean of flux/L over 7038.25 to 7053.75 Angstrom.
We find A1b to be 0.11 mag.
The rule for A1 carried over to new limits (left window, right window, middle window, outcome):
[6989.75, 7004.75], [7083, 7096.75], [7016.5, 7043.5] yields 0.1 Angstrom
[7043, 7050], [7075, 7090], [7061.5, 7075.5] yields 1.4 Angstrom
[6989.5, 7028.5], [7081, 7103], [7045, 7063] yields 0.3 Angstrom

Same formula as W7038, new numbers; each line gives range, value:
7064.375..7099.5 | 38.8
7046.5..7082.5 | 37.7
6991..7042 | 41.1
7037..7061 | 38.8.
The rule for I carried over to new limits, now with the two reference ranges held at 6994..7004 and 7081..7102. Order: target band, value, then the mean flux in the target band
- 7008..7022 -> 0.5 Angstrom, 40.4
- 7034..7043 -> 0.9 Angstrom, 37.1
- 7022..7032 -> -0.5 Angstrom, 43.8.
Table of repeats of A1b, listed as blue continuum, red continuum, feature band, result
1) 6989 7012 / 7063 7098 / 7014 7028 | -0.061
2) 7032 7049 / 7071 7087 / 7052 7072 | -0.037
